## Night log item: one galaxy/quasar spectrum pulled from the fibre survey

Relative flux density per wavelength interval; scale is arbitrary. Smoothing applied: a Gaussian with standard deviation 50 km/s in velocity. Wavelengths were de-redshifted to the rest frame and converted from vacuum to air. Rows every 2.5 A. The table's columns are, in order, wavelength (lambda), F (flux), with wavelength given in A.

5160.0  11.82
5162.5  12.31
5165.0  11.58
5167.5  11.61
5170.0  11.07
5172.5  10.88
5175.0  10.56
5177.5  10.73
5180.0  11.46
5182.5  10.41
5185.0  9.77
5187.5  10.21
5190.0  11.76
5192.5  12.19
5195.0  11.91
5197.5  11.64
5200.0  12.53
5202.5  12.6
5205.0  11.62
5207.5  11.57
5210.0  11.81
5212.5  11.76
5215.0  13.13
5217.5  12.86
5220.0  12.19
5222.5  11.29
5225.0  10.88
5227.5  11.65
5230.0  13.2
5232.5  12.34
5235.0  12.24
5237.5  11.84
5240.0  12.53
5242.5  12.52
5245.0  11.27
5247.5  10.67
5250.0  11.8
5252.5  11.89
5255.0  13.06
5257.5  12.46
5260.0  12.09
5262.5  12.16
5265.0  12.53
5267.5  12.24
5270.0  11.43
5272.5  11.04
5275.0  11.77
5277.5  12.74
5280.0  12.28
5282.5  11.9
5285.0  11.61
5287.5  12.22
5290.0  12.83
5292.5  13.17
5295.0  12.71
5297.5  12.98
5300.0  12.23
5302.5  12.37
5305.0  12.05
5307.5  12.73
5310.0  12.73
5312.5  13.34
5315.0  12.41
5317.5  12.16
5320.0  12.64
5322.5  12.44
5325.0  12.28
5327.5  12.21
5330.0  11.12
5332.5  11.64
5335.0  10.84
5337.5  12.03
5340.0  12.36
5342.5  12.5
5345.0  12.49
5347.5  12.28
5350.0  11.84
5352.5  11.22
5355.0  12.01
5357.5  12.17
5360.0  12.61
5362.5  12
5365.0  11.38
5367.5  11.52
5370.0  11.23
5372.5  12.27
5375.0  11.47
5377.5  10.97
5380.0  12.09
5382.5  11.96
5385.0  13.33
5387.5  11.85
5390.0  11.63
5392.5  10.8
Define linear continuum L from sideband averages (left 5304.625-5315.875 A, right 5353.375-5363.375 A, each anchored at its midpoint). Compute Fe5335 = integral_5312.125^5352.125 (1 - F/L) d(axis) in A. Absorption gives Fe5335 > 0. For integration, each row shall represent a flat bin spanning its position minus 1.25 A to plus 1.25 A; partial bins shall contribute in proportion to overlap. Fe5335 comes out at 1.1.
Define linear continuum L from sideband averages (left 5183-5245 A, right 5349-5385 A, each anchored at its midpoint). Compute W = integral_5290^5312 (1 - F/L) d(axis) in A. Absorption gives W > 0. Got -1.5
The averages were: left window 11.9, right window 11.8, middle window 12.7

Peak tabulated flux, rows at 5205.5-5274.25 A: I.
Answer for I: 13.2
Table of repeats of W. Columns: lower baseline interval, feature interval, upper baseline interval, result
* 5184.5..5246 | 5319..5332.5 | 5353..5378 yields -0.3 A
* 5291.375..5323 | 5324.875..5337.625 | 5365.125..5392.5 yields 0.8 A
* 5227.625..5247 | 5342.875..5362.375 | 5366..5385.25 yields -0.4 A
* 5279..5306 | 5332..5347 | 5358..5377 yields 0.0 A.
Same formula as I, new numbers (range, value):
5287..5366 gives 13.34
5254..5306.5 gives 13.17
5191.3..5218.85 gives 13.13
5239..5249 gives 12.53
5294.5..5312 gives 12.98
